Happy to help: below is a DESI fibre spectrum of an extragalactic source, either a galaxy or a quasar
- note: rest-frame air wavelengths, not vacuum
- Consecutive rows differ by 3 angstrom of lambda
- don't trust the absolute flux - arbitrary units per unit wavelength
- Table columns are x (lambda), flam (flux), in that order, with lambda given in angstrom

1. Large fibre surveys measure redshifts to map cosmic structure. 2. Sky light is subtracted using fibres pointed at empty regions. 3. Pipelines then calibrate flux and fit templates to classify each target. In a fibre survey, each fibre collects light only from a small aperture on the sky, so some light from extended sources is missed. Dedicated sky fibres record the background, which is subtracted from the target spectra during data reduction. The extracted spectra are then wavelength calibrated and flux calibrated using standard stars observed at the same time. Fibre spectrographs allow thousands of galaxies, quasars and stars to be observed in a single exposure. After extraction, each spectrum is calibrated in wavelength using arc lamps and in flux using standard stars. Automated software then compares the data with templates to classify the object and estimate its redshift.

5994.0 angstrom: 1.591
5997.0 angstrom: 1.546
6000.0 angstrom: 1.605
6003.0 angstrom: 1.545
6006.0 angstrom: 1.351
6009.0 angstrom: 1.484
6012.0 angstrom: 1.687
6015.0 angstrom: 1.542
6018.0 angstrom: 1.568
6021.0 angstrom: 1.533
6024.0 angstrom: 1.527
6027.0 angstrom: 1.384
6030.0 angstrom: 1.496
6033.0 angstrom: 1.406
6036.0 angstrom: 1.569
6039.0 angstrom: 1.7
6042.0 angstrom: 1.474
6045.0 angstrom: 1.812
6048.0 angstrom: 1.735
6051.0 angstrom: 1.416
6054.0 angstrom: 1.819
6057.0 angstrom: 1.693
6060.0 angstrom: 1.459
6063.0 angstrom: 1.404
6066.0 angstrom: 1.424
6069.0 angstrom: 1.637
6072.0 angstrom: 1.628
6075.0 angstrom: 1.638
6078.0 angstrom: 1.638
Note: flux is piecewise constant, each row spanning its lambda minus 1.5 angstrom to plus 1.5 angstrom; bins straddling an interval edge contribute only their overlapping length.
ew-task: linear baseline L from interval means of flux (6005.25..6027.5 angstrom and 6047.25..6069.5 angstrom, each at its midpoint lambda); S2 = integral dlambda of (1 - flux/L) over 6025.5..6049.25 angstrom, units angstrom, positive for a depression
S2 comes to -0.4 angstrom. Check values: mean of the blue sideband 1.52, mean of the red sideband 1.57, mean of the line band 1.57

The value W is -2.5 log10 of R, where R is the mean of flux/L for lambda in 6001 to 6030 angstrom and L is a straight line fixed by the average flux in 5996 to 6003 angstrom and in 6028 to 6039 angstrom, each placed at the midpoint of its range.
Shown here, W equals 0.021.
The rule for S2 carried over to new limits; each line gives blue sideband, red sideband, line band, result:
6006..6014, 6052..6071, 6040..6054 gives -0.66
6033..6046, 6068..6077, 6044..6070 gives 0.40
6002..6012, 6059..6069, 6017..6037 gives -0.20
